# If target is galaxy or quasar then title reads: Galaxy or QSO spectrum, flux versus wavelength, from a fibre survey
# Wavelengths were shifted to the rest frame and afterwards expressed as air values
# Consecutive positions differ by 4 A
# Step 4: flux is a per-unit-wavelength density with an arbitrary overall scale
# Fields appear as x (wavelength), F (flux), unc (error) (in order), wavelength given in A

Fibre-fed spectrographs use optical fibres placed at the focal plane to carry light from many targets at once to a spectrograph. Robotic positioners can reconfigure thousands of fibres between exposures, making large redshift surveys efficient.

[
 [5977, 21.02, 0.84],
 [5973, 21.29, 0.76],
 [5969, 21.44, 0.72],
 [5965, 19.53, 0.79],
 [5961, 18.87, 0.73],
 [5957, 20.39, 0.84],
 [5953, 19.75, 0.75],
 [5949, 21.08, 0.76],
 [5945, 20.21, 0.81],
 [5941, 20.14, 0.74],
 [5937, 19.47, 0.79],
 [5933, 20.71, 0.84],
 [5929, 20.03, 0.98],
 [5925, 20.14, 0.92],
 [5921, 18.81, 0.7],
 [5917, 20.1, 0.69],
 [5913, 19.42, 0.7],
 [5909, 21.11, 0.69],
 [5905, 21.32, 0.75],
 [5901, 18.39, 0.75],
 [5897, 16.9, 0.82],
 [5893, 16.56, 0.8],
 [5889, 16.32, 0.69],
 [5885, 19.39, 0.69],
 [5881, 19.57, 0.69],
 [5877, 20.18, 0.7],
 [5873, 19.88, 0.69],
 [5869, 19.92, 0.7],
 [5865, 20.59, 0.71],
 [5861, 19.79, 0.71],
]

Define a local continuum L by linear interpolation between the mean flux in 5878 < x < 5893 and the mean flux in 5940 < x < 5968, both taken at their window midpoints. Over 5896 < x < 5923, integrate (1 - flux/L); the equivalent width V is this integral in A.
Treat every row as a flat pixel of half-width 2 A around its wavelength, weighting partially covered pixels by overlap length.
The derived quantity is -0.9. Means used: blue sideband 18.3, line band 19.5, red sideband 20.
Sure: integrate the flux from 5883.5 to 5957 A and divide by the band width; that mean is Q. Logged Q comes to 19.5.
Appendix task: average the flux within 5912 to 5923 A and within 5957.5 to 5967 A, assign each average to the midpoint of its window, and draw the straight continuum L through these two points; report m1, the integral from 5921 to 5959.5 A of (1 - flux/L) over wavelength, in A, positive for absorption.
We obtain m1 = -1.40 A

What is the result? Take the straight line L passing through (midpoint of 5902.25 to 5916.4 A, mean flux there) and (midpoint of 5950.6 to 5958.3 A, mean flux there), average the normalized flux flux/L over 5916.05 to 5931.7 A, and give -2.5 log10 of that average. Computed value 0.029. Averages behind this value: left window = 20.4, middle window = 19.8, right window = 20.1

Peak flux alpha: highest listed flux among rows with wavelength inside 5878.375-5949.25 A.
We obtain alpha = 21.32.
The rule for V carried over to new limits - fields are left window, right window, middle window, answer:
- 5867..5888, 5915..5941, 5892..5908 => 0.9 A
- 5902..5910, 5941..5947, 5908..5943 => 1.0 A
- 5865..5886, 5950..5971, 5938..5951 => -0.2 A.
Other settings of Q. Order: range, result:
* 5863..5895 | 19.1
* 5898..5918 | 19.9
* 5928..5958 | 20.2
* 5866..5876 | 20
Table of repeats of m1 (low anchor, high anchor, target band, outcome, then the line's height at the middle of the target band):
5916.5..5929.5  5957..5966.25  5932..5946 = -0.35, 19.6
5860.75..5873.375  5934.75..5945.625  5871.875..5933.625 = 2.32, 20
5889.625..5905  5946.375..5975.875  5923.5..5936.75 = -0.77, 19.1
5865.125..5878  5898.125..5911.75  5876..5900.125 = 2.36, 20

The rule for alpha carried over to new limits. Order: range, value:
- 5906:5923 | 21.11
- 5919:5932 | 20.14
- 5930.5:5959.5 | 21.08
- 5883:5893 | 19.39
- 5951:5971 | 21.44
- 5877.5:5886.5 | 19.57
